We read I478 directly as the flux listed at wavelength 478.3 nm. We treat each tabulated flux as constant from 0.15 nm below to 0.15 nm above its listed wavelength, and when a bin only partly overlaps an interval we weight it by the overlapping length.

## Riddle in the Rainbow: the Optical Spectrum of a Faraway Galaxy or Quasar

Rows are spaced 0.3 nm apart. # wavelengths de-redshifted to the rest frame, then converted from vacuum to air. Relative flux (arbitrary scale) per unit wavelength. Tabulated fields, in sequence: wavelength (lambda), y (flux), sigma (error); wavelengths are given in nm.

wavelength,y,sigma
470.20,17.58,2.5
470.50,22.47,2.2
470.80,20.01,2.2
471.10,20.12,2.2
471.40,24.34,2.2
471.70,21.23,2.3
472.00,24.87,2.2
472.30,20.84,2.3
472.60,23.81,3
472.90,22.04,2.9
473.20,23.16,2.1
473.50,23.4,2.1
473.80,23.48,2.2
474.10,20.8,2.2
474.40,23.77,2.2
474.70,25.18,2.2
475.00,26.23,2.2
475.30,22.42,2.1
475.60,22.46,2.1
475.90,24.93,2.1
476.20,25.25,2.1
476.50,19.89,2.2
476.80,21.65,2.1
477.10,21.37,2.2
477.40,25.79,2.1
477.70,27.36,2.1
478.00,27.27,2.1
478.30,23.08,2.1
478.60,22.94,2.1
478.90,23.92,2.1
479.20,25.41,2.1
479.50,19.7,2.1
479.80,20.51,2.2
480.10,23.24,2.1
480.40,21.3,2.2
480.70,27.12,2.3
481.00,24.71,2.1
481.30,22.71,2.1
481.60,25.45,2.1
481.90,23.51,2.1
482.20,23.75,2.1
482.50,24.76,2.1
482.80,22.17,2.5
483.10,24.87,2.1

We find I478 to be 23.08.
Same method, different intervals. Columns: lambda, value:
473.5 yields 23.4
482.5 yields 24.76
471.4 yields 24.34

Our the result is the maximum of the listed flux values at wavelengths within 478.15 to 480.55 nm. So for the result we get 25.41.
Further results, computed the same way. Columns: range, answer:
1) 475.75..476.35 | 25.25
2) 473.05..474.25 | 23.48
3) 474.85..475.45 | 26.23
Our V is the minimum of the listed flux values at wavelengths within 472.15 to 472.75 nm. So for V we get 20.84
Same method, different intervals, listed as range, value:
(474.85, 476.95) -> 19.89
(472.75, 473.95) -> 22.04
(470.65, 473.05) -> 20.01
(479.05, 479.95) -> 19.7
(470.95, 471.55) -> 20.12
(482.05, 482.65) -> 23.75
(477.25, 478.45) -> 23.08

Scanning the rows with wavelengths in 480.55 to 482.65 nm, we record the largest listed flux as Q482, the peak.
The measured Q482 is 27.12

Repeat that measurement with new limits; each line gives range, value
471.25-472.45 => 24.87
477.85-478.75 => 27.27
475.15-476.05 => 24.93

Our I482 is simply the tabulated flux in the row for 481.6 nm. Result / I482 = 25.45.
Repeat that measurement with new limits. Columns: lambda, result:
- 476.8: 21.65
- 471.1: 20.12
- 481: 24.71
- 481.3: 22.71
